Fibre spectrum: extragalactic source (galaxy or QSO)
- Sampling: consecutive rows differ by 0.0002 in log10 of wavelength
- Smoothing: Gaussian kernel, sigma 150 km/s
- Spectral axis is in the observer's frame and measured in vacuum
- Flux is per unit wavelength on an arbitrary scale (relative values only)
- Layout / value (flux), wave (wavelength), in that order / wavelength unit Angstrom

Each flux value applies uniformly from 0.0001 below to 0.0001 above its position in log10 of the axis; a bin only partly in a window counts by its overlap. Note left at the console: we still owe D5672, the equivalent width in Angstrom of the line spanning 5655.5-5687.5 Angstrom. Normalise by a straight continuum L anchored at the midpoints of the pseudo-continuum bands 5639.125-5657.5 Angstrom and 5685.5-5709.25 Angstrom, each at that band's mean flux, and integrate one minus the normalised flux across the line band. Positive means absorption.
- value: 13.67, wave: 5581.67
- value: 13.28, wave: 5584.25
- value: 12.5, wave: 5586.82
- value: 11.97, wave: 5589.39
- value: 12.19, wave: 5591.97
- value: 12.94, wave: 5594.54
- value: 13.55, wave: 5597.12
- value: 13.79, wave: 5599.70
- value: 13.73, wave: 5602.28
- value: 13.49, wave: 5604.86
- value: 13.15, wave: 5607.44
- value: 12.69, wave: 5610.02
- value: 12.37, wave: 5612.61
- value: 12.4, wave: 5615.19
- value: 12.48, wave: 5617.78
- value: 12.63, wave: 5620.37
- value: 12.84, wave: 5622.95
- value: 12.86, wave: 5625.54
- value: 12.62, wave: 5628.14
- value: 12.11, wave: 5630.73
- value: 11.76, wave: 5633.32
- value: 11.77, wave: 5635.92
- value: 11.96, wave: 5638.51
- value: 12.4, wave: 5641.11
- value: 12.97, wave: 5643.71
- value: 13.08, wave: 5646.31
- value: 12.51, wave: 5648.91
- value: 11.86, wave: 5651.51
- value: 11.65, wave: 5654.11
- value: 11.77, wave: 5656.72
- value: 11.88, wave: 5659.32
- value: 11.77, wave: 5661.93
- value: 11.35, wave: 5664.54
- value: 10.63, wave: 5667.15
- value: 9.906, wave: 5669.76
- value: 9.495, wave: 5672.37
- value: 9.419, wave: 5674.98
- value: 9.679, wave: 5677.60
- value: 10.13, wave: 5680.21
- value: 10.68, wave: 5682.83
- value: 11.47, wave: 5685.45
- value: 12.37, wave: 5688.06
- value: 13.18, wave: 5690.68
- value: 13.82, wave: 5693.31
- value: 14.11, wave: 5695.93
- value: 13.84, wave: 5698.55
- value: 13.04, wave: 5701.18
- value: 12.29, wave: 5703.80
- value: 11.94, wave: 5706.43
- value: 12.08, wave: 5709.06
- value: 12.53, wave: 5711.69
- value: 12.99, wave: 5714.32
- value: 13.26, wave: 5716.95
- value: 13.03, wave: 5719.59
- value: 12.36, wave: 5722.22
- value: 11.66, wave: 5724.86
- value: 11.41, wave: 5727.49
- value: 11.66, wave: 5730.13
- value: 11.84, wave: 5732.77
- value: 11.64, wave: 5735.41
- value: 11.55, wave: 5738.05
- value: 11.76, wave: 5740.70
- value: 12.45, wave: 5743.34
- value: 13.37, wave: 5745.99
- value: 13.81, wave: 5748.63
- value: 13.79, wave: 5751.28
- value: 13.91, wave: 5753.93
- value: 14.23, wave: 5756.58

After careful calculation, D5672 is 4.8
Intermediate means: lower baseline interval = 12.3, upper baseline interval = 12.9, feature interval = 10.7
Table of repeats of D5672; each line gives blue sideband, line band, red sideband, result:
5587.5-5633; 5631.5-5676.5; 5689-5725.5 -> 4.5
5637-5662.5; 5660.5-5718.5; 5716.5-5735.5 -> 1.5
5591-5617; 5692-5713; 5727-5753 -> -0.7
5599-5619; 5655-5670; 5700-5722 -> 1.7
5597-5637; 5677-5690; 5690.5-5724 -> 1.9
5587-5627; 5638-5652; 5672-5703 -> -0.2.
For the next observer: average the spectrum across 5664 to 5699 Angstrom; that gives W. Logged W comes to 11.4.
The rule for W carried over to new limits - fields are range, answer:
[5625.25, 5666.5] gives 12.1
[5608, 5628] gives 12.6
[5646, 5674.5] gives 11.3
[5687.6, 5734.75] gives 12.6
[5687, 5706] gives 13.2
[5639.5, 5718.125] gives 11.9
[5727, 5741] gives 11.6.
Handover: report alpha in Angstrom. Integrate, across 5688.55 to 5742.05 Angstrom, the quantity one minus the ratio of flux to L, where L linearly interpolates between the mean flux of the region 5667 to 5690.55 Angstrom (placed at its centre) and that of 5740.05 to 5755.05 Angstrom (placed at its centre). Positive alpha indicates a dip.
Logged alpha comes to -2.6 Angstrom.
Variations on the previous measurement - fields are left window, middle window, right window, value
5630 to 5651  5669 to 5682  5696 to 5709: 2.9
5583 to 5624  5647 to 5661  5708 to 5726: 0.8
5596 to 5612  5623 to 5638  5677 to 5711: 0.9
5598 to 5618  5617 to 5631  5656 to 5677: -0.2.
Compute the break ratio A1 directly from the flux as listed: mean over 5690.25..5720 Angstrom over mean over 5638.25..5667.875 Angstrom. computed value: 1.1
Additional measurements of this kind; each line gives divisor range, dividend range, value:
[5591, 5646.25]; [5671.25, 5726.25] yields 0.95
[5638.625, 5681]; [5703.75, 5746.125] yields 1.08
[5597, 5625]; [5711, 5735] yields 0.95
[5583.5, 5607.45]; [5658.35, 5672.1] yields 0.84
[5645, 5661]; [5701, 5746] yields 1.01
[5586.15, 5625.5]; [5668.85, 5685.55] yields 0.78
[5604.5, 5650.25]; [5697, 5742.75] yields 0.98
